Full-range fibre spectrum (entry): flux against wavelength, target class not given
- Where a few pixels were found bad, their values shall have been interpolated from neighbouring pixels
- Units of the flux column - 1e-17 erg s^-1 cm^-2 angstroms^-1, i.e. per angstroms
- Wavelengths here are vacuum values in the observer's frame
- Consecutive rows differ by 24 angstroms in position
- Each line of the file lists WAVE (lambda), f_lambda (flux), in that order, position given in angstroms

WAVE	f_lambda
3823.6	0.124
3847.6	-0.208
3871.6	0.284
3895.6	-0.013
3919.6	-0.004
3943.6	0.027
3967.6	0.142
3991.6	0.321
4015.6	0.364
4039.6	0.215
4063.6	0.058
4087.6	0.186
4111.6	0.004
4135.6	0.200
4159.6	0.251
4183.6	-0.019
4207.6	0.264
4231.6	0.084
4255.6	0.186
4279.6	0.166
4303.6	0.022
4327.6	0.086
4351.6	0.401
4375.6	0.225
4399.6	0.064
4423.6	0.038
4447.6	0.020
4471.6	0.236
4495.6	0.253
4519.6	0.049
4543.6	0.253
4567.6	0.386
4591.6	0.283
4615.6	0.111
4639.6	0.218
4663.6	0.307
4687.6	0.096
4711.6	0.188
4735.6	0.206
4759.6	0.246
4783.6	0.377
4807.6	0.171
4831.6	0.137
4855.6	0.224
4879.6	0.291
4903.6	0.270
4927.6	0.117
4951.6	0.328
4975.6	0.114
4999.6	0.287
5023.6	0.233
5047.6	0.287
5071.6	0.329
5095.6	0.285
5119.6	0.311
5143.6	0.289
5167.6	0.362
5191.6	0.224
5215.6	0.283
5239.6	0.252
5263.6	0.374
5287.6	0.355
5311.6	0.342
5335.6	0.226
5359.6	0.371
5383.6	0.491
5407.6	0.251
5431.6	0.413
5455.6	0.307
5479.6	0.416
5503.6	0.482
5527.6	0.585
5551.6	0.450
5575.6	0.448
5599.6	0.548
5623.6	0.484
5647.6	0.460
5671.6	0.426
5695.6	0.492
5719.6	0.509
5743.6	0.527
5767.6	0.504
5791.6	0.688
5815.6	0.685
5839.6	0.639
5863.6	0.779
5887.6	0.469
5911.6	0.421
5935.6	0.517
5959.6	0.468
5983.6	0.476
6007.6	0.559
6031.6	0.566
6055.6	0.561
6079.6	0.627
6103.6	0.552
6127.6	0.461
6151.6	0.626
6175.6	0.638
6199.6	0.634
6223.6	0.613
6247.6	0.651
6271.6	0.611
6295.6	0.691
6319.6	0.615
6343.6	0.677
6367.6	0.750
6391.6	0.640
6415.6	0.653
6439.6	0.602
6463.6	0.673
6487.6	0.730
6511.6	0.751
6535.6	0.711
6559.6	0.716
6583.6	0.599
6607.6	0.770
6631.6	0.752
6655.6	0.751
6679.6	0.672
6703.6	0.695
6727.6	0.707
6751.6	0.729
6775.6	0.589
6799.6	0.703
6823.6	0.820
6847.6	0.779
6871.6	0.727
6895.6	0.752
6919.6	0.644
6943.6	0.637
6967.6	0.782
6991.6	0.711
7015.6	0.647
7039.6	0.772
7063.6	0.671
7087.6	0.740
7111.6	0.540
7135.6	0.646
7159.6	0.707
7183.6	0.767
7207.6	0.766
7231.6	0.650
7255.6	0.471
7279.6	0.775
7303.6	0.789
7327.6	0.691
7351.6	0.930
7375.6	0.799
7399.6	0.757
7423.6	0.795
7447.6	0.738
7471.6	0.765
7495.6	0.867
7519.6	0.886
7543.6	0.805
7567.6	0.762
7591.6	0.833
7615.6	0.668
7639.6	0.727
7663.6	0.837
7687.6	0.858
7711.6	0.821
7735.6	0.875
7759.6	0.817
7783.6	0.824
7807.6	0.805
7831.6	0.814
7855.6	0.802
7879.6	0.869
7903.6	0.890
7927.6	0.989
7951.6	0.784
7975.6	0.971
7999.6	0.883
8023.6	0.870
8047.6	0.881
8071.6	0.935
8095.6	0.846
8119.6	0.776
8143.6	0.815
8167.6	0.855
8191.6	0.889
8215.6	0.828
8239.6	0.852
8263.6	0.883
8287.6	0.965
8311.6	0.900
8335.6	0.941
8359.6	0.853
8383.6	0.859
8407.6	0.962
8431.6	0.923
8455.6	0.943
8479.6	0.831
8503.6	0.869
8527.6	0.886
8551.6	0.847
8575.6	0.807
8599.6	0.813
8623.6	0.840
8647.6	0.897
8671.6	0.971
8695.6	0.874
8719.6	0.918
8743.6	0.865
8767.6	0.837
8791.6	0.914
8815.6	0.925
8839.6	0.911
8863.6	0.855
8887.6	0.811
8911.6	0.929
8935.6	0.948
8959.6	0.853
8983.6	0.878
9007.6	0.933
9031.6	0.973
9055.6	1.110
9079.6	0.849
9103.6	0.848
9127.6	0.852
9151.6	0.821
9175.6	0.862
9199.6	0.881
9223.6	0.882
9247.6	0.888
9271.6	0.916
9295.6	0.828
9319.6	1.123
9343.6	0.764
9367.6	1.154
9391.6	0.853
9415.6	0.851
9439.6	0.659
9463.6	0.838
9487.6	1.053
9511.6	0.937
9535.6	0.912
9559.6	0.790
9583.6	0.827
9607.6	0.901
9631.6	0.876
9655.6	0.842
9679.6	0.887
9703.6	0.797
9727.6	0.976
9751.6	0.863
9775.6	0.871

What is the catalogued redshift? 0.38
